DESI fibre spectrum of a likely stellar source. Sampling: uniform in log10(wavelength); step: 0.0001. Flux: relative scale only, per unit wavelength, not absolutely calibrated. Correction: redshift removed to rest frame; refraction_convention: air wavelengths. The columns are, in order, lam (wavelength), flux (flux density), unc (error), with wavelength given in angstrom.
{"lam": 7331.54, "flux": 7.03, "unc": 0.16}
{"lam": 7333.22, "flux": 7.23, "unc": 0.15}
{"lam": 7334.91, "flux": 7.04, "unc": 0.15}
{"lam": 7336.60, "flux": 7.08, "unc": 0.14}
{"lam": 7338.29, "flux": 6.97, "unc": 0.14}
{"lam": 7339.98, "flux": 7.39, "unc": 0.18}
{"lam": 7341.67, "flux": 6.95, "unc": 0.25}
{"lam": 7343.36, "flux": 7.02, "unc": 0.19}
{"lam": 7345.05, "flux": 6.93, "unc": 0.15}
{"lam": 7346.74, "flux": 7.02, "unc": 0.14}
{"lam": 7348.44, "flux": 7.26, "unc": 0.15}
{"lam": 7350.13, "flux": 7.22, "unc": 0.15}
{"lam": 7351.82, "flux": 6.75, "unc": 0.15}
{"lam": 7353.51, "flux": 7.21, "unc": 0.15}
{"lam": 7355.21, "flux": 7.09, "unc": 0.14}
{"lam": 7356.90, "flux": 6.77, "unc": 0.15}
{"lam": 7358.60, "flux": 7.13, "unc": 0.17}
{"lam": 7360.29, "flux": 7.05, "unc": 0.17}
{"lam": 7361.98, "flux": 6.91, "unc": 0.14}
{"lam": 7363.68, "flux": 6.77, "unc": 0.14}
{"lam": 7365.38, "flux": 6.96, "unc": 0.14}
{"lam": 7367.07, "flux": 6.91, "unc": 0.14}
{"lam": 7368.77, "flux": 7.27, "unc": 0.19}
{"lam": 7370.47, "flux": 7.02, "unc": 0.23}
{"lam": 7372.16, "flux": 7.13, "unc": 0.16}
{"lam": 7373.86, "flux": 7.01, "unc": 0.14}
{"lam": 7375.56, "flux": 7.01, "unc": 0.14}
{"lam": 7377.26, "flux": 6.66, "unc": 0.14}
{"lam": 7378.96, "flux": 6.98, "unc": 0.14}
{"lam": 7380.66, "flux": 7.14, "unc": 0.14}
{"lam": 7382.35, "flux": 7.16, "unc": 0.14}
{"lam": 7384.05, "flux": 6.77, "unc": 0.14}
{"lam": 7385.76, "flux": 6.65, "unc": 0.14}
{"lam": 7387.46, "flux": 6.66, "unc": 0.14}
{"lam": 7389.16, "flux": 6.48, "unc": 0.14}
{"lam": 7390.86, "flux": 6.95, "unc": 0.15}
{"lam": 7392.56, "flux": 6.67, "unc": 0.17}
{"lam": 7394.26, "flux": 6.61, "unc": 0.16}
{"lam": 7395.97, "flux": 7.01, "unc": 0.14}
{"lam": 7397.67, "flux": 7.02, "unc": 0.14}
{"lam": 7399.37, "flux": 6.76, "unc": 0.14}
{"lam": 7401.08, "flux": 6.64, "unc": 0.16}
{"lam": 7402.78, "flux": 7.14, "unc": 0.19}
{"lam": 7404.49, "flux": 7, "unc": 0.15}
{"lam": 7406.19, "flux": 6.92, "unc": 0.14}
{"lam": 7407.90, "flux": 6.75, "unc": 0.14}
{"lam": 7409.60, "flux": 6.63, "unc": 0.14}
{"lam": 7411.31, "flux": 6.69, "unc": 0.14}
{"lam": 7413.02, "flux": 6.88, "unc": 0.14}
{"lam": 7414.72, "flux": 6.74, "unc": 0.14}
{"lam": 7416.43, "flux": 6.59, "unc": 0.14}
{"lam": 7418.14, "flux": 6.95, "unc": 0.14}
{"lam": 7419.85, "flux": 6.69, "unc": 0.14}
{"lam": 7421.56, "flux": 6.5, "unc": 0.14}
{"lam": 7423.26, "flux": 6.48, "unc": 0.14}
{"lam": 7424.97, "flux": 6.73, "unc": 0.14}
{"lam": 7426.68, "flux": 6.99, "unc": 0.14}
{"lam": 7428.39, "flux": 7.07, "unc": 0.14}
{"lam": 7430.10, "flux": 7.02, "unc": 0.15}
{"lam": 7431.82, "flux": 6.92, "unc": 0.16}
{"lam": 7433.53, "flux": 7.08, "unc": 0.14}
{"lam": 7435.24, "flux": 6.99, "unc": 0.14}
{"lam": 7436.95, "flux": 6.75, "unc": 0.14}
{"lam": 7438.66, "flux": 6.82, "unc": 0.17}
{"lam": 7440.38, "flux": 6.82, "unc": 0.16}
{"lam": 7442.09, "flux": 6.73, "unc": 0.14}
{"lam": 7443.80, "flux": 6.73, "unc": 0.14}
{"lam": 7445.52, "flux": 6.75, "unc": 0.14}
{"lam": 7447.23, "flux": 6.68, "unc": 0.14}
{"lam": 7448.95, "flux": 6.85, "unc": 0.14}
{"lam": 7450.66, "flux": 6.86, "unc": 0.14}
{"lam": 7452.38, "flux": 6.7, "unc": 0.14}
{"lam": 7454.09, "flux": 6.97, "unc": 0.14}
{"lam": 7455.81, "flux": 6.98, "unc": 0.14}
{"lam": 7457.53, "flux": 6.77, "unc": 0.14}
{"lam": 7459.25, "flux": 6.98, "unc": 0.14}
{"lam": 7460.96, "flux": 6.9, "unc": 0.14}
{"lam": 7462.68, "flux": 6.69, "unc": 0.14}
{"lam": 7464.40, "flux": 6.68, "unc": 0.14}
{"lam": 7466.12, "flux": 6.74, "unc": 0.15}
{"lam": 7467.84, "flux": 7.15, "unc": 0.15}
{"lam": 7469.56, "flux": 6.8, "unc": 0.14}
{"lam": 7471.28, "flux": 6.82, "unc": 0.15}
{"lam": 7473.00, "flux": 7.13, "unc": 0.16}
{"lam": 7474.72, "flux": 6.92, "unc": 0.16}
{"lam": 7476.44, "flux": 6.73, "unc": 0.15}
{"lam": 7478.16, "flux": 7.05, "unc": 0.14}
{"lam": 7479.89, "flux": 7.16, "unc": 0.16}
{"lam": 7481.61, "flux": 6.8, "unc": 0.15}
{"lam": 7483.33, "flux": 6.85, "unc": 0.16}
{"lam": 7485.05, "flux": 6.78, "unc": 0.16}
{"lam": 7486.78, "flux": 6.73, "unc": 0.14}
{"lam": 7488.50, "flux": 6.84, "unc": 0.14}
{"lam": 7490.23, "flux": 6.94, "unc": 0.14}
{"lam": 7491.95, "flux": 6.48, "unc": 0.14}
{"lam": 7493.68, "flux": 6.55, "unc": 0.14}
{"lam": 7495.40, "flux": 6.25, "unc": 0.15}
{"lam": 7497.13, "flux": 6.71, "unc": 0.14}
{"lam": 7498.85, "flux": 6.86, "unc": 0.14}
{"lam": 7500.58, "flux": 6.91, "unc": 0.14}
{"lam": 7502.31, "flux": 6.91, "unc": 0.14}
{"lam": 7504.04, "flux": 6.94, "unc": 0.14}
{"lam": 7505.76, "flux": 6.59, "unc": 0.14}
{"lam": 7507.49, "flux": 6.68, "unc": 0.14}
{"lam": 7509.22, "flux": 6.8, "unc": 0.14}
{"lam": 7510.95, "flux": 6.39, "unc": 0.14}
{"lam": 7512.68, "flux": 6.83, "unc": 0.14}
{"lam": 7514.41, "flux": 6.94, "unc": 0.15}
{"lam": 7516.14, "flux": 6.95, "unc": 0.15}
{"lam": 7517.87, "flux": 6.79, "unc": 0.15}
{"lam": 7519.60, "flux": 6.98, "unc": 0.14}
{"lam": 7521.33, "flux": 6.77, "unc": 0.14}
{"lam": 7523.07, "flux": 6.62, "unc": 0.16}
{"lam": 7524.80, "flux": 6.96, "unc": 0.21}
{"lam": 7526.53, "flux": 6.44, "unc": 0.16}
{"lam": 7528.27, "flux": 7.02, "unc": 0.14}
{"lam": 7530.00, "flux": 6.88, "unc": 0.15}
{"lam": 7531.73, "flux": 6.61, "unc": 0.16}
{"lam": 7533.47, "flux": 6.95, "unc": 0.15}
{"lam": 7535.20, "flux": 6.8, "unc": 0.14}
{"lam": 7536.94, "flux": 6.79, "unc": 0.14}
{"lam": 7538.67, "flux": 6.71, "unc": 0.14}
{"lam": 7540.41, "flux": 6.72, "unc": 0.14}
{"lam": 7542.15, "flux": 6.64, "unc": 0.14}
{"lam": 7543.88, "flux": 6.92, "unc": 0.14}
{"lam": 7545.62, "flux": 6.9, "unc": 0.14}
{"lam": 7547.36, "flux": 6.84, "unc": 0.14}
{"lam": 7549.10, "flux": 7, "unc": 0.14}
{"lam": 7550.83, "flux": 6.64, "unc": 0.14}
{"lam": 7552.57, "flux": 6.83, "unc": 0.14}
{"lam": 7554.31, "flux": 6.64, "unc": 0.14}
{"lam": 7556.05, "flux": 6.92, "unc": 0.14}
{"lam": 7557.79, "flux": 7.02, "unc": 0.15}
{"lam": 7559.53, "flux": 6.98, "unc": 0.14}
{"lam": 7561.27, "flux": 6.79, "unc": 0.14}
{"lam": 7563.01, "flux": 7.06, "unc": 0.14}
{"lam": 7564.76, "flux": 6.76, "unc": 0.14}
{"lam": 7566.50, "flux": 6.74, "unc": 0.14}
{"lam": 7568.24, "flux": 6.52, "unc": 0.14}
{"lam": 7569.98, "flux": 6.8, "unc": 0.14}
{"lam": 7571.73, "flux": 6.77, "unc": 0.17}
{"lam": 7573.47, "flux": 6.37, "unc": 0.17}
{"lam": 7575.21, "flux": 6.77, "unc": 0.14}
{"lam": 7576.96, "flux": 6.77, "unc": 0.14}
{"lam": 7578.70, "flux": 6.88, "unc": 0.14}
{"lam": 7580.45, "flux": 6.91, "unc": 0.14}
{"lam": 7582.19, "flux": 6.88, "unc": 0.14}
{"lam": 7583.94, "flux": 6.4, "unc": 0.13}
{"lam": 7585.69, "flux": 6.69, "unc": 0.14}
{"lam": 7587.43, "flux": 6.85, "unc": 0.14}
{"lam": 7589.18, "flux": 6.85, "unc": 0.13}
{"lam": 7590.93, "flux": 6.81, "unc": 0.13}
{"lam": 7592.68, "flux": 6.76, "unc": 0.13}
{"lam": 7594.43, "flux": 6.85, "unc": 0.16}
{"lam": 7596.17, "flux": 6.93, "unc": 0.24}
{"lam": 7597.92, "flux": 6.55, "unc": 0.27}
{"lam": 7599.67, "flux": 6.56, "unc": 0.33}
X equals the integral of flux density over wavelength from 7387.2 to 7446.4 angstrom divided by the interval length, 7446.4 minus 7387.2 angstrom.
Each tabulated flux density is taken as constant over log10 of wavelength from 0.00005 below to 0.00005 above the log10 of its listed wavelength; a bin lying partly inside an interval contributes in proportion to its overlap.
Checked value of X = 6.81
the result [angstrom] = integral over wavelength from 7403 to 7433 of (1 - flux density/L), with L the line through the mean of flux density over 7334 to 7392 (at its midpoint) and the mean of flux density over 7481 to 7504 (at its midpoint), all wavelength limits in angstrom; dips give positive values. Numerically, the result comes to 0.3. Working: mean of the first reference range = 6.98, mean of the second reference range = 6.75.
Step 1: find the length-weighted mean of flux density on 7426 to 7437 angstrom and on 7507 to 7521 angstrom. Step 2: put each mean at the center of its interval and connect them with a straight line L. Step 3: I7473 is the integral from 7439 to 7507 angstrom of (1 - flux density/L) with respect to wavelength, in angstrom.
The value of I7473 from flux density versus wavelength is 0.79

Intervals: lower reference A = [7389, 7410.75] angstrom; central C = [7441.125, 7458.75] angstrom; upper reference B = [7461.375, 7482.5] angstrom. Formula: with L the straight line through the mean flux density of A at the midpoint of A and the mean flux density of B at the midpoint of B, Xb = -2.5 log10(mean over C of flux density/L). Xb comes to 0.01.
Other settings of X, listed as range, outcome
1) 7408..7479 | 6.83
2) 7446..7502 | 6.82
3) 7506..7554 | 6.79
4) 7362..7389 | 6.93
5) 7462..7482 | 6.89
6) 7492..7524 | 6.74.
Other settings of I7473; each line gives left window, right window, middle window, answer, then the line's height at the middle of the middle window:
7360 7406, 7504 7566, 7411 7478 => 0.3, 6.86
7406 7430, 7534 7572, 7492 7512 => 0.3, 6.79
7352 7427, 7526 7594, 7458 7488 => -0.2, 6.83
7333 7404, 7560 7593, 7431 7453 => 0.2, 6.89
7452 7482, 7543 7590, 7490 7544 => 0.7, 6.84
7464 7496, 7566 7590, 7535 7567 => -0.4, 6.75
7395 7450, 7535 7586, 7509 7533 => 0.0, 6.79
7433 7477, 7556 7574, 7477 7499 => 0.2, 6.83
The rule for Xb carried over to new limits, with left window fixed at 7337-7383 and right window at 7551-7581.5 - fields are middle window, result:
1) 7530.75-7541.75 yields 0.011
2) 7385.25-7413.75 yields 0.030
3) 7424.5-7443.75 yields 0.007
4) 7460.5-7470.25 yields 0.014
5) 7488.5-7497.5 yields 0.044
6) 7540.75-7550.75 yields -0.004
